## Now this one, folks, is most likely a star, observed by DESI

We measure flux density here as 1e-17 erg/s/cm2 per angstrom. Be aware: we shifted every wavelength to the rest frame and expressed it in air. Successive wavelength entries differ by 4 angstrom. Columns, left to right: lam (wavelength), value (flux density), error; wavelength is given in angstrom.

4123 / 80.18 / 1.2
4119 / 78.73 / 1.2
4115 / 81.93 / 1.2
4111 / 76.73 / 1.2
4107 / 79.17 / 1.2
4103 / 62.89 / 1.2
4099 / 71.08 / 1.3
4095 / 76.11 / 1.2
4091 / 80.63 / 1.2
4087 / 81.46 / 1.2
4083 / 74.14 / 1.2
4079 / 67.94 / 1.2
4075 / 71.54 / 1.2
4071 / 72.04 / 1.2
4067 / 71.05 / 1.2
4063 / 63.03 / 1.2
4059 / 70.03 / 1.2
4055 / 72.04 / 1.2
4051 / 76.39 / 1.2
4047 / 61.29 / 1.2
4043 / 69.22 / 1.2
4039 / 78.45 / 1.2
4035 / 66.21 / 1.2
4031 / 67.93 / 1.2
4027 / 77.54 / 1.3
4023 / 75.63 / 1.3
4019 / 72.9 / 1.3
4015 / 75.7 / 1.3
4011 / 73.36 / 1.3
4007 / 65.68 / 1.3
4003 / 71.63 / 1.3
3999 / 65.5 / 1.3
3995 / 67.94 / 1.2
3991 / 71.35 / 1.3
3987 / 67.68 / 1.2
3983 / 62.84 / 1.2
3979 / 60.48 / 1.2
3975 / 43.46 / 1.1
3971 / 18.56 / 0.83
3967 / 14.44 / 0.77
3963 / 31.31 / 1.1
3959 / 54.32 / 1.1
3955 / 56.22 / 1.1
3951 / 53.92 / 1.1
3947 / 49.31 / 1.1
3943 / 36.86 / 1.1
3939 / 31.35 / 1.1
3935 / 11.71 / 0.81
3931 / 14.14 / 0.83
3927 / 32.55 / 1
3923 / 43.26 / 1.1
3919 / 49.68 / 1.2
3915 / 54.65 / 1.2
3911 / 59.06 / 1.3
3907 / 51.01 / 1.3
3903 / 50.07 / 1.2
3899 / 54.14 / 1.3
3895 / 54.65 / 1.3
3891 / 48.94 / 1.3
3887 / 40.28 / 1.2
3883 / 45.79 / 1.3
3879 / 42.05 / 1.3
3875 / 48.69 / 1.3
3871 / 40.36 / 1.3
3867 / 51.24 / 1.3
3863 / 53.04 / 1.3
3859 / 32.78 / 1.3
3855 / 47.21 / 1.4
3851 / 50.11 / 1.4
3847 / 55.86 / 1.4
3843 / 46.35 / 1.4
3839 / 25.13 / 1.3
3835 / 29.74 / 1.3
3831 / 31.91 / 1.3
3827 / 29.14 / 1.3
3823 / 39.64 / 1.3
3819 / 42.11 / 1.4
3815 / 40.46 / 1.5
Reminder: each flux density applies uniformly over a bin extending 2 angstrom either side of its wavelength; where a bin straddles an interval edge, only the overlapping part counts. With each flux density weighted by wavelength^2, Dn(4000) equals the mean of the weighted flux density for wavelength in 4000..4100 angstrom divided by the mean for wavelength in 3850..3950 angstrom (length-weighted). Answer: 1.78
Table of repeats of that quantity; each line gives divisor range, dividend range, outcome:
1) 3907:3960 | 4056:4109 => 1.85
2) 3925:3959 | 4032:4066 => 1.99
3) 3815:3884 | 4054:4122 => 1.99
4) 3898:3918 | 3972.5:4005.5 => 1.23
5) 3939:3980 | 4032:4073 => 1.79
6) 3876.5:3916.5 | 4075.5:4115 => 1.65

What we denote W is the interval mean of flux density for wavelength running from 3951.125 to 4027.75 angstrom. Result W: 58.9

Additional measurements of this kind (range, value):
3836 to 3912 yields 46.8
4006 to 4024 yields 72.9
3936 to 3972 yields 38.3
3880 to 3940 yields 42.9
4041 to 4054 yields 69.2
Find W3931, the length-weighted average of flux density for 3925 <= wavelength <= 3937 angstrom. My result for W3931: 19.5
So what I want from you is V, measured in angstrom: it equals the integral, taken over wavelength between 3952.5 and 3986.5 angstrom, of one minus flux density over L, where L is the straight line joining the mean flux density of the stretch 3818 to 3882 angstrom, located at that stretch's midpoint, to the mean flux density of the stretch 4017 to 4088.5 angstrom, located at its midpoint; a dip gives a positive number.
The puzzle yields 8.82 angstrom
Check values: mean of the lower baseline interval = 41.6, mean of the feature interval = 44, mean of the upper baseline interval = 71.5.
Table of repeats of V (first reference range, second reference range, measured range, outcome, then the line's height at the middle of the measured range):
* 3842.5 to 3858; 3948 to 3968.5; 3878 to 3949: 4.6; 45.6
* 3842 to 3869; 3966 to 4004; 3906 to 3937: 7.4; 51.6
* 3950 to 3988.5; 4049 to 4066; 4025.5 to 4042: -2.2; 63.8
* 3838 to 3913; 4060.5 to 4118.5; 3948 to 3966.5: 3.6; 57.5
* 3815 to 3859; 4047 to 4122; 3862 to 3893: -0.8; 45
